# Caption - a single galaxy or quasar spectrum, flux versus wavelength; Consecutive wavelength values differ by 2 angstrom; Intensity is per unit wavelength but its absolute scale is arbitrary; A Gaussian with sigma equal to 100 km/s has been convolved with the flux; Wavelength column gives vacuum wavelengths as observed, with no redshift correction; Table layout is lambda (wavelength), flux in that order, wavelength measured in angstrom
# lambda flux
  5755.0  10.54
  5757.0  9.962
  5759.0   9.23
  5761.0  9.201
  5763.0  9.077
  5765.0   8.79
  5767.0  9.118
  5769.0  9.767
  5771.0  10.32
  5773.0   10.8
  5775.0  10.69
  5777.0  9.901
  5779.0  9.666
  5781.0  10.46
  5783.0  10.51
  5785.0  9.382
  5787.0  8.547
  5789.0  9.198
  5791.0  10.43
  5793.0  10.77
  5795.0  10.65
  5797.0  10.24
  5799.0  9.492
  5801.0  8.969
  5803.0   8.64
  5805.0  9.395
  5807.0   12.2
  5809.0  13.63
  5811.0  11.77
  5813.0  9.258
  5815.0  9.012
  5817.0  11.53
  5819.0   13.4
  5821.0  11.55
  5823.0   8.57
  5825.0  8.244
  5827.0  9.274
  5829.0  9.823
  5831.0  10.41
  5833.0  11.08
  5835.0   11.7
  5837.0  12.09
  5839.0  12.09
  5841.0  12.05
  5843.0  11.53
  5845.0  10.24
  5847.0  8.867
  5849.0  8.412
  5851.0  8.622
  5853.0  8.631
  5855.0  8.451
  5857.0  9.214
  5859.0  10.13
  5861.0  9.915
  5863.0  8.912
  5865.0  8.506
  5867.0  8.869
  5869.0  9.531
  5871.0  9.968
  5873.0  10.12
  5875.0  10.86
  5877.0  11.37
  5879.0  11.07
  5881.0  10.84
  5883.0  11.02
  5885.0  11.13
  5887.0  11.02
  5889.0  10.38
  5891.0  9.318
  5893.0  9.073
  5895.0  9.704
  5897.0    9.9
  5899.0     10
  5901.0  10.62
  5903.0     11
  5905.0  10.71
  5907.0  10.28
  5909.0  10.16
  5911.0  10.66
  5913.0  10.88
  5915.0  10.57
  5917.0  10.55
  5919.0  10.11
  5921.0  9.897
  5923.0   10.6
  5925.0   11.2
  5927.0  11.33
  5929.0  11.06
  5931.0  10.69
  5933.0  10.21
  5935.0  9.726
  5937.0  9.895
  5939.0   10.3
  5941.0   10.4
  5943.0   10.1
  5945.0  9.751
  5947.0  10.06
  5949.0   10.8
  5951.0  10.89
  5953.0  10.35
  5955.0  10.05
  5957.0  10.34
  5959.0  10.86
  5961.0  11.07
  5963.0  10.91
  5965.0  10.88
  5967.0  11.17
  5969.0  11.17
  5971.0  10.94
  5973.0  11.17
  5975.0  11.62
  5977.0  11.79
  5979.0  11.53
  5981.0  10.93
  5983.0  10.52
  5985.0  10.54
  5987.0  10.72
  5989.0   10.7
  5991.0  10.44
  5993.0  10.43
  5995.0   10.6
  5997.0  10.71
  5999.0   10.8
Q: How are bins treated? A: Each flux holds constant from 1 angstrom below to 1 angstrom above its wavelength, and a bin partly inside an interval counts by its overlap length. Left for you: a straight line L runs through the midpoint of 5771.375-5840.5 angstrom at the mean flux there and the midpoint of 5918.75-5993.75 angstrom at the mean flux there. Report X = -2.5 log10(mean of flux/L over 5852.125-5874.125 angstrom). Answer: 0.13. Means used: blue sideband 10.4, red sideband 10.7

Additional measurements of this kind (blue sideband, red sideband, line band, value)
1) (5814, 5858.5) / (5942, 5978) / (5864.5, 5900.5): 0.03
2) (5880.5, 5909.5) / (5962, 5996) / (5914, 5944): 0.01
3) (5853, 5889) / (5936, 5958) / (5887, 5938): -0.02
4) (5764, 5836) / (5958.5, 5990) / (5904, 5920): 0.03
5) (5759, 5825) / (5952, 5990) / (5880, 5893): 0.00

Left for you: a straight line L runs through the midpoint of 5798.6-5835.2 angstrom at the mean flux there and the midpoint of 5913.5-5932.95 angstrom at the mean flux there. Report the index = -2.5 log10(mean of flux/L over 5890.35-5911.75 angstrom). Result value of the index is 0.05 mag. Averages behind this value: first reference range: 10.4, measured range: 10.1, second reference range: 10.7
